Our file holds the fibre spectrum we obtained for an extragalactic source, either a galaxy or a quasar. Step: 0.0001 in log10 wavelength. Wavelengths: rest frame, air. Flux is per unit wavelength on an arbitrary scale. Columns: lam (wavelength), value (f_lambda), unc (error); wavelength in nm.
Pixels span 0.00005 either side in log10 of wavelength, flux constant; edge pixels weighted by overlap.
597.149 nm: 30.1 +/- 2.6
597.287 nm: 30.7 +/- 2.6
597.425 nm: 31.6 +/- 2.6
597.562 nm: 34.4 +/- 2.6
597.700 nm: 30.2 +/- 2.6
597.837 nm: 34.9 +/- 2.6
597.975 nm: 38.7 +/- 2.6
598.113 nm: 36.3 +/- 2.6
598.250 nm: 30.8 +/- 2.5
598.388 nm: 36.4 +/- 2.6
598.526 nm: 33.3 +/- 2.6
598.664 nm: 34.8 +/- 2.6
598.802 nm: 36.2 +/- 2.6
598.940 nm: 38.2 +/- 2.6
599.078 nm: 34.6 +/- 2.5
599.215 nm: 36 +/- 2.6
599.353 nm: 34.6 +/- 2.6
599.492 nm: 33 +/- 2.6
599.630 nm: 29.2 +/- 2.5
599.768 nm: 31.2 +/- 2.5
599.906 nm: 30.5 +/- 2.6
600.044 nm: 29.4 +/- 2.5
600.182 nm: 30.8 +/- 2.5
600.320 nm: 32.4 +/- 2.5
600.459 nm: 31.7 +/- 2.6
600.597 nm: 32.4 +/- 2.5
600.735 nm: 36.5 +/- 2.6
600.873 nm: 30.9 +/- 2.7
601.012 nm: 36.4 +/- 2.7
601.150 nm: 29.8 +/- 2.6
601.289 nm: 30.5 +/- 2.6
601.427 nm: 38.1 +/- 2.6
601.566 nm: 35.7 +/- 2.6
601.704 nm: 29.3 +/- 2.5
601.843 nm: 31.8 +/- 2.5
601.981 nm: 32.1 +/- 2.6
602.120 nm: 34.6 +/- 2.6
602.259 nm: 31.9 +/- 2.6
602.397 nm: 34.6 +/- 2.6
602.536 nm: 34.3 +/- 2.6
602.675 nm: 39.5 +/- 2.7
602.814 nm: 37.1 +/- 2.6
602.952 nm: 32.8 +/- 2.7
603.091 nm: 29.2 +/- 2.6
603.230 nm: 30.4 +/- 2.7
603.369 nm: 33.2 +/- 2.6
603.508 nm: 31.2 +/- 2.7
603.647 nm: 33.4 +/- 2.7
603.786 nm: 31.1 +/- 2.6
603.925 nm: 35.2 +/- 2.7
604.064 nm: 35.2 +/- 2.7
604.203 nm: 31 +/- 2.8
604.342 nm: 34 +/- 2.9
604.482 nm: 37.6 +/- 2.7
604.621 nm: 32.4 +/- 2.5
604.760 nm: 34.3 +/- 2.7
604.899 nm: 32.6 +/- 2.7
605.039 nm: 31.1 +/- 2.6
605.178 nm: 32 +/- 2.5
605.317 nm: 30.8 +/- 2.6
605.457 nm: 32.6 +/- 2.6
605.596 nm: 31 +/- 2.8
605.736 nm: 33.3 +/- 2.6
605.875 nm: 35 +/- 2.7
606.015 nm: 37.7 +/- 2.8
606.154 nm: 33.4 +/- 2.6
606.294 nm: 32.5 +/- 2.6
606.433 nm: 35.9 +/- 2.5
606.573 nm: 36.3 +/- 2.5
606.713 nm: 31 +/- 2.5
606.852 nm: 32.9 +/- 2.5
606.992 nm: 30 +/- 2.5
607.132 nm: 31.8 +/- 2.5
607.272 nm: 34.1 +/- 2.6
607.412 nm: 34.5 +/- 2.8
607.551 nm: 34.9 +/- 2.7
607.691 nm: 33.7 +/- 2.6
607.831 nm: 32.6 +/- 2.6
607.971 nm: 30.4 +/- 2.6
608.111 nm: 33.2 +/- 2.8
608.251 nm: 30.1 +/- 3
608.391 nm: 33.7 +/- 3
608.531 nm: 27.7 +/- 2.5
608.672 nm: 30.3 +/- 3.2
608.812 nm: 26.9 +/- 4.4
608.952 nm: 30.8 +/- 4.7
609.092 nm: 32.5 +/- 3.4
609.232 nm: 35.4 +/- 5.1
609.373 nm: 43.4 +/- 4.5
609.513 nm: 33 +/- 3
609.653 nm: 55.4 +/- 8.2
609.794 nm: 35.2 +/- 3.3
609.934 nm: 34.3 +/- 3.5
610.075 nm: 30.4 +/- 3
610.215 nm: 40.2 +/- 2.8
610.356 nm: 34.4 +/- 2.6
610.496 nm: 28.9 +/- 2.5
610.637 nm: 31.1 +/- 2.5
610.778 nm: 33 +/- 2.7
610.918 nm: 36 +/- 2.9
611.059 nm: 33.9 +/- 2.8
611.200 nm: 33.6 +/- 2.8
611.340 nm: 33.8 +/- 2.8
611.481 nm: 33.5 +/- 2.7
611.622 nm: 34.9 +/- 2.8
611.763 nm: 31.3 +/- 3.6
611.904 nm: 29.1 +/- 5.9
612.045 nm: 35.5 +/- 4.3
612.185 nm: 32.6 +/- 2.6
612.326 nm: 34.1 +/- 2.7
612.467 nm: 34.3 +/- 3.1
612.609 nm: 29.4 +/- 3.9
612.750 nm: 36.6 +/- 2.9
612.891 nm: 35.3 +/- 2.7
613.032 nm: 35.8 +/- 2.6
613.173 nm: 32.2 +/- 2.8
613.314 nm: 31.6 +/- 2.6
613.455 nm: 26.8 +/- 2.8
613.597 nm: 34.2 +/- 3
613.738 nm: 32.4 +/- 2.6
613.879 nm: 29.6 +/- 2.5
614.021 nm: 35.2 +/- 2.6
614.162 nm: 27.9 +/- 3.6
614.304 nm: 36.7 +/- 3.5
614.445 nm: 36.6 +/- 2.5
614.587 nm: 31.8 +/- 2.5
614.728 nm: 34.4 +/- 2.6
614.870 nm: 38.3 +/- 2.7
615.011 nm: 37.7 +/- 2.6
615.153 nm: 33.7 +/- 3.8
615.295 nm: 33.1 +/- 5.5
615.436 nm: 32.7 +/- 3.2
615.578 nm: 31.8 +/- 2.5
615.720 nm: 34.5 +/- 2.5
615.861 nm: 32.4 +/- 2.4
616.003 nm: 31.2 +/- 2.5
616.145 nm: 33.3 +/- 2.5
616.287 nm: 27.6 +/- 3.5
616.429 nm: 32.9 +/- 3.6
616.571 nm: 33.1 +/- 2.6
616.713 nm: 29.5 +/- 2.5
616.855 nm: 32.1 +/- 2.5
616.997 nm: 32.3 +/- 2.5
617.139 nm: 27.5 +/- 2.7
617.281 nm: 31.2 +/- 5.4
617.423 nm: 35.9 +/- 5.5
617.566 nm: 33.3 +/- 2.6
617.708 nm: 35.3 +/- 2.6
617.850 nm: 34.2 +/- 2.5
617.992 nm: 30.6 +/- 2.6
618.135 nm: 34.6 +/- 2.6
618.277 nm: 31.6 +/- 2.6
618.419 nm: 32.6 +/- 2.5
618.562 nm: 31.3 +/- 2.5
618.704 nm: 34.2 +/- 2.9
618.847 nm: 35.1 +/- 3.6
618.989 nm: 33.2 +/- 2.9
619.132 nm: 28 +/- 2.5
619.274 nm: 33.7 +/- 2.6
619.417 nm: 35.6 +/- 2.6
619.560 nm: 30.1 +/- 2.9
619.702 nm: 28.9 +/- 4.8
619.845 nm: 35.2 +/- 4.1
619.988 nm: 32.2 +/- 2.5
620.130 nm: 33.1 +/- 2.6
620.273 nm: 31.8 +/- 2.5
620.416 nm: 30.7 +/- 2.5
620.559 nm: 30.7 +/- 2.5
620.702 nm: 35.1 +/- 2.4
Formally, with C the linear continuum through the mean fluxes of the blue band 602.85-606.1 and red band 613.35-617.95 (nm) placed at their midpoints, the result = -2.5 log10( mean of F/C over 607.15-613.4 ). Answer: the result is -0.027 mag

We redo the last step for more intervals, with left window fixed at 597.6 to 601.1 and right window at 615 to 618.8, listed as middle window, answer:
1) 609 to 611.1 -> -0.09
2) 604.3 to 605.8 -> 0.01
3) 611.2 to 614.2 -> 0.00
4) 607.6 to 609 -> 0.07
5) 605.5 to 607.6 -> -0.02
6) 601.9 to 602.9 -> -0.05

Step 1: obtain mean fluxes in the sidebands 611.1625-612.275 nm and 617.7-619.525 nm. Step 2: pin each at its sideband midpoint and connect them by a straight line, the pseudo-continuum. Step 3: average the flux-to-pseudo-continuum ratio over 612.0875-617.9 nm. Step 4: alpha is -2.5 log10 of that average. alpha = 0.00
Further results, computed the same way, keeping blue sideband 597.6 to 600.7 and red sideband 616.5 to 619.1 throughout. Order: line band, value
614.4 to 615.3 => -0.08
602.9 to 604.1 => 0.03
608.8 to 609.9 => -0.13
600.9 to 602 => 0.01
